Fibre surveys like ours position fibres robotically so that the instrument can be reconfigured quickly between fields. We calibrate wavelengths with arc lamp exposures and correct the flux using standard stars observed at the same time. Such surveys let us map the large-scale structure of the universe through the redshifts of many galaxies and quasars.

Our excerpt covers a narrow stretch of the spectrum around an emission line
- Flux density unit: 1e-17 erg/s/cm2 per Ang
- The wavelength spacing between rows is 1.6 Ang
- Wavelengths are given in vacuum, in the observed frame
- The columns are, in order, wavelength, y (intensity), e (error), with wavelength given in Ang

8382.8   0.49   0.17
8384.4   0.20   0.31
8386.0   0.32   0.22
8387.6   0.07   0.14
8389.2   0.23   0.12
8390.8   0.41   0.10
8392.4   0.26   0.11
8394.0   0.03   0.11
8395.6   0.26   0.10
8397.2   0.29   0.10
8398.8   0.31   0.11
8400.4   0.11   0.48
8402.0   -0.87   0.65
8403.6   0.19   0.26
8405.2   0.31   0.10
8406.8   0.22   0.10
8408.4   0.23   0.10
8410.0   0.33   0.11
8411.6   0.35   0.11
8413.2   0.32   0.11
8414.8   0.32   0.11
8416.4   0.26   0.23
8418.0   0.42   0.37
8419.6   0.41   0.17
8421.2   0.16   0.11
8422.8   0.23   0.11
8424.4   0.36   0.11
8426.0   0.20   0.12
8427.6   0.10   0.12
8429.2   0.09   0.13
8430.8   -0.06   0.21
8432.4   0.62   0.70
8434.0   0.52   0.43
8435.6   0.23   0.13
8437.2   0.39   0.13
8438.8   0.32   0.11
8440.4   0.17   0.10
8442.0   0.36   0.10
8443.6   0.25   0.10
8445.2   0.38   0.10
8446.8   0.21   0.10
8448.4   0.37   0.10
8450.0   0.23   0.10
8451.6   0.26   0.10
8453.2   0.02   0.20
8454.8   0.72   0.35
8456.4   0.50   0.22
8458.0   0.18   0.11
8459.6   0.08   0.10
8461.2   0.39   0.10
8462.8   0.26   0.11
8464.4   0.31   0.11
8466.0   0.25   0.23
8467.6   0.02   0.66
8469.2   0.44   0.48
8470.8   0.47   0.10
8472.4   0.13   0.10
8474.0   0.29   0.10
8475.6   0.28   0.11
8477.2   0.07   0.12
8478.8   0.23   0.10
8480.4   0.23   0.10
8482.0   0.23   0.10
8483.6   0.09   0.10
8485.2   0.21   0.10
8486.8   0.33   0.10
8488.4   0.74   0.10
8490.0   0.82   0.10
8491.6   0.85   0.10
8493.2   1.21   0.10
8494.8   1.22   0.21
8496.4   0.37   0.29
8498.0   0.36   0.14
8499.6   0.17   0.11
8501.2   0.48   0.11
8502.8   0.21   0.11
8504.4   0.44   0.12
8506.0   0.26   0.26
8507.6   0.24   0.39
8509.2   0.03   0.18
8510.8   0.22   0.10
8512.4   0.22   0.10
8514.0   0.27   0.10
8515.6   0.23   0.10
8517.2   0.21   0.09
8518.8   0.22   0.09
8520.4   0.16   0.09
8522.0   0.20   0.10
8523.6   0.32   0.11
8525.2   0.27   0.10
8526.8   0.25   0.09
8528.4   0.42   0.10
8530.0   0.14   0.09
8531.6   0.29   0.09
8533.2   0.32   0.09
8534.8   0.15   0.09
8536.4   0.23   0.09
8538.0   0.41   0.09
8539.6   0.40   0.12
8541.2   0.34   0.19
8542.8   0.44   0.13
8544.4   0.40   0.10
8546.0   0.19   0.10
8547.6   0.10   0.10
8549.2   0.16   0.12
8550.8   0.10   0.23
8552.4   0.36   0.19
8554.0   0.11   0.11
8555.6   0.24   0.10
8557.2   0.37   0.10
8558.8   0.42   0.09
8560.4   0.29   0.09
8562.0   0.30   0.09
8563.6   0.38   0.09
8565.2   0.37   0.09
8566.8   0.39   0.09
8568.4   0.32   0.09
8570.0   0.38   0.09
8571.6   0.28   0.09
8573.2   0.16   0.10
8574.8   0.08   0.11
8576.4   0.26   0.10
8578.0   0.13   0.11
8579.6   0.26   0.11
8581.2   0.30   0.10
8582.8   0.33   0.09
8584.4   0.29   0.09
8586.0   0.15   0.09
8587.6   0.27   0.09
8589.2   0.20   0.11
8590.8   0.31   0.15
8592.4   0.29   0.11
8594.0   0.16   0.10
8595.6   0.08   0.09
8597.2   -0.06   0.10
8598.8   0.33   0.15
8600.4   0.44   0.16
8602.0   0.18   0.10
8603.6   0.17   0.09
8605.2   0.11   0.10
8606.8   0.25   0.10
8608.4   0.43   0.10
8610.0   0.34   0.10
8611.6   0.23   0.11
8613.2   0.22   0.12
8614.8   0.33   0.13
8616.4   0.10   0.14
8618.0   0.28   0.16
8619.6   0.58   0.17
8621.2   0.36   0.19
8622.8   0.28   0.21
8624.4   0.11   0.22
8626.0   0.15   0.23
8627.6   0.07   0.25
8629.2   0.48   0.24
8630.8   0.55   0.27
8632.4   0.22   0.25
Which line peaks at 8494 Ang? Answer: H-gamma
